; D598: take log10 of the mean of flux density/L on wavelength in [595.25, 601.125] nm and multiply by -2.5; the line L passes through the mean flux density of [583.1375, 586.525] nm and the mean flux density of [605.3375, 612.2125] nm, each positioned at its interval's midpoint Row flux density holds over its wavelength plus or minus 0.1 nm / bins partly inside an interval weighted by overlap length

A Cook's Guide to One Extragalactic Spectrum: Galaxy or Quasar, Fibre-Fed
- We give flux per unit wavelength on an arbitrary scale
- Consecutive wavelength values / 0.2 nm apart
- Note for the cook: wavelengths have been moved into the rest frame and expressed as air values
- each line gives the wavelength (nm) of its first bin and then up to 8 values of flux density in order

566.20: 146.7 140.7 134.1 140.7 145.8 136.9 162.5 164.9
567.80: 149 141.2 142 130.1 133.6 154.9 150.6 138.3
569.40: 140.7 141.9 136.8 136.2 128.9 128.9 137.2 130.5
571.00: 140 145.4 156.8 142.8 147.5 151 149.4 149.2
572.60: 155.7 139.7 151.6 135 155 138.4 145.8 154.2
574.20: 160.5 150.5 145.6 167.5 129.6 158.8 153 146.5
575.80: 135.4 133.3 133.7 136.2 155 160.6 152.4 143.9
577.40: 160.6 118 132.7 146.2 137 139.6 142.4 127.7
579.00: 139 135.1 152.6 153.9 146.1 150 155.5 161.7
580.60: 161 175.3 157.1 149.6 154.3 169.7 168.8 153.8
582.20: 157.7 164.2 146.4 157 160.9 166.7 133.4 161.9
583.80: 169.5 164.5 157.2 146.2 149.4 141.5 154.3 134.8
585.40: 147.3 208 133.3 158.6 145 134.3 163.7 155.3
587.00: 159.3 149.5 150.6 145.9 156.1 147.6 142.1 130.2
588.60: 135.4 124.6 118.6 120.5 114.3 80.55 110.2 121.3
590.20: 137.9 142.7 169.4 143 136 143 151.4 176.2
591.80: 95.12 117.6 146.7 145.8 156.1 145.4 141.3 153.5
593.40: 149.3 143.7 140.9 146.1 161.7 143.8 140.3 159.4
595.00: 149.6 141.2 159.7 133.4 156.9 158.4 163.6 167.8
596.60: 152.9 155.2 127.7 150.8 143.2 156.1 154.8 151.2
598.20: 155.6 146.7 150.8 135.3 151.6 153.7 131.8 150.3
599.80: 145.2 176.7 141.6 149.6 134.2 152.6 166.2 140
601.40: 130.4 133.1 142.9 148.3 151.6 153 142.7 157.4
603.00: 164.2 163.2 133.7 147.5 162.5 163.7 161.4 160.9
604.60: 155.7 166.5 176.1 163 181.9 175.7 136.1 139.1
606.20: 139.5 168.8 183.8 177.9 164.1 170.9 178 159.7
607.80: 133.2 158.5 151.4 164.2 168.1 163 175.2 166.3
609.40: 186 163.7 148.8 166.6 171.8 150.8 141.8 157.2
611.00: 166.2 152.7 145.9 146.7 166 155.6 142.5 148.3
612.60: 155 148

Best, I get 0.05 mag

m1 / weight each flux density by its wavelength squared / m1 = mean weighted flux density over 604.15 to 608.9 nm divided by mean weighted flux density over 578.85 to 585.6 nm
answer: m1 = 1.14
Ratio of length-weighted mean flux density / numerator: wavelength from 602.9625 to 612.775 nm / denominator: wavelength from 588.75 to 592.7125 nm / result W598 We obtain 1.20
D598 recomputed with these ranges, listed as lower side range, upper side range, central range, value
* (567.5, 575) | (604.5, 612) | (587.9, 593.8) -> 0.134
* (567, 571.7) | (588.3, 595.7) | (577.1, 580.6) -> -0.026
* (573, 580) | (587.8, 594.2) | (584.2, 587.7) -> -0.089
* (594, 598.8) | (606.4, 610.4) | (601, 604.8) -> 0.052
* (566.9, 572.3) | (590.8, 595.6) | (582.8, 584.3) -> -0.106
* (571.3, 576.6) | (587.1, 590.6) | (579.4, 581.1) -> -0.120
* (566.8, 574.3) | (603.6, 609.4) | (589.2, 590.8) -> 0.222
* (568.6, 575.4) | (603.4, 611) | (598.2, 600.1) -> 0.061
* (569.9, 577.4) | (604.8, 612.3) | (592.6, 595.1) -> 0.045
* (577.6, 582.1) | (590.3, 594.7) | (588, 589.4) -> 0.138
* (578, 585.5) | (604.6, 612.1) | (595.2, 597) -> 0.026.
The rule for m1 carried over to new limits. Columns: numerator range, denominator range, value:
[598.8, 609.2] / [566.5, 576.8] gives 1.20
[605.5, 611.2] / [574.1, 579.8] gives 1.24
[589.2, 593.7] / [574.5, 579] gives 1.00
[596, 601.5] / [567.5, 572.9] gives 1.15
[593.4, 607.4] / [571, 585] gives 1.10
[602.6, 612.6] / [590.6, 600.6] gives 1.12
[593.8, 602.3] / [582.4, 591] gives 1.07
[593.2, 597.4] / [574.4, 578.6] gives 1.11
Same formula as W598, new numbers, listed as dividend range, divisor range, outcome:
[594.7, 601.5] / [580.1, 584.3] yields 0.94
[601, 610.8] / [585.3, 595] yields 1.11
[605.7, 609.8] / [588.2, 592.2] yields 1.24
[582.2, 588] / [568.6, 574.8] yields 1.06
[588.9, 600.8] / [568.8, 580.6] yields 0.99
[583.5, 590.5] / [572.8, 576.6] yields 0.98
